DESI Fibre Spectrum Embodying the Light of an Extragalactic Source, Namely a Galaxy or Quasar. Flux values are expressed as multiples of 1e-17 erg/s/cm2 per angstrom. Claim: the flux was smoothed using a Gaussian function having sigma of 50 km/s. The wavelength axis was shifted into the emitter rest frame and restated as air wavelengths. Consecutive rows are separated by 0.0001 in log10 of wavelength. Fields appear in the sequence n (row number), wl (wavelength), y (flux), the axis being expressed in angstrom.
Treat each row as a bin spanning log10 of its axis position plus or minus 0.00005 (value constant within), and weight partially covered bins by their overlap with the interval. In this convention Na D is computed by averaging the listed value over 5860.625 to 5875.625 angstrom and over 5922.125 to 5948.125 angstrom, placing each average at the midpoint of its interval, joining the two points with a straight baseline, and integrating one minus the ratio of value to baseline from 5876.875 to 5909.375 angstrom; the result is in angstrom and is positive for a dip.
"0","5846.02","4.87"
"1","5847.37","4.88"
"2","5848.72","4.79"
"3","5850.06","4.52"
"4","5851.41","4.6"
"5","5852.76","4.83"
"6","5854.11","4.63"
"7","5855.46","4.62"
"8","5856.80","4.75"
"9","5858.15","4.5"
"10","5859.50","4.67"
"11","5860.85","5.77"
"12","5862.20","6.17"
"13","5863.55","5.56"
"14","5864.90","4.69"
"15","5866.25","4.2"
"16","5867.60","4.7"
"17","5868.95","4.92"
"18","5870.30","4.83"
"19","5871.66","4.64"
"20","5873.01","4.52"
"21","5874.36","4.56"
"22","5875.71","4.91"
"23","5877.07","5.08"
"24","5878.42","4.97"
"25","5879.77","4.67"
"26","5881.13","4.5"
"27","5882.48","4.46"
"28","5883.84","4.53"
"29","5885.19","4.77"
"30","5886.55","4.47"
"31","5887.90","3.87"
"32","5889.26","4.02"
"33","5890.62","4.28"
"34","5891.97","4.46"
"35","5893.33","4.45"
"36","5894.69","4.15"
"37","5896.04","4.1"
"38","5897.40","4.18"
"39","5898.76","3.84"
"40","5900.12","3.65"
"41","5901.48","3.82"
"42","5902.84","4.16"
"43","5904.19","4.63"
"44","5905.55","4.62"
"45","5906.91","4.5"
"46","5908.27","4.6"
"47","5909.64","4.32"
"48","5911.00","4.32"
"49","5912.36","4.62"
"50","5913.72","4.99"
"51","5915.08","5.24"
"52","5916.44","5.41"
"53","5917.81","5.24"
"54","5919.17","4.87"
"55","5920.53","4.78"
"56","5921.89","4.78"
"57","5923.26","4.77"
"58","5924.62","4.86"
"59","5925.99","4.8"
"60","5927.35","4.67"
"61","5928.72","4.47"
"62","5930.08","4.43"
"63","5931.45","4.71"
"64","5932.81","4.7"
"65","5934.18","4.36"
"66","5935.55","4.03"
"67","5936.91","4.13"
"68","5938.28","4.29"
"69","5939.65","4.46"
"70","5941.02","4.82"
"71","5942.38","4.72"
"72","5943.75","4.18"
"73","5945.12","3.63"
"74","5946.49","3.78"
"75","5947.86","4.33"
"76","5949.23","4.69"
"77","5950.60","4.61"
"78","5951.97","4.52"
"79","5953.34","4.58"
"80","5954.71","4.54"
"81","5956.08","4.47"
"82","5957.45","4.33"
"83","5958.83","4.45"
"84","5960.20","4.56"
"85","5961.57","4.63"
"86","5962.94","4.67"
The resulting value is 2.7 angstrom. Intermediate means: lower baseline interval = 4.93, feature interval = 4.35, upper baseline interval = 4.43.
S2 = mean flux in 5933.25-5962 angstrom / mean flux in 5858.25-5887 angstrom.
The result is 0.91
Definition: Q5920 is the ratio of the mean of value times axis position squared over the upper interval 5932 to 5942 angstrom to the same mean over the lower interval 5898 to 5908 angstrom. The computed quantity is 1.07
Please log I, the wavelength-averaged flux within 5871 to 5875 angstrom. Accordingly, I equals 4.58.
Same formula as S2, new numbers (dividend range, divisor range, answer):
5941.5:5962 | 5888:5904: 1.07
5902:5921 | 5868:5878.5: 0.99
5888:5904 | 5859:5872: 0.82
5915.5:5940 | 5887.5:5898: 1.11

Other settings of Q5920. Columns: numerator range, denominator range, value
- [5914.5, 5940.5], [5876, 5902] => 1.09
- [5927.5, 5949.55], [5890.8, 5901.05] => 1.07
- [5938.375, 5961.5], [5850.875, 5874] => 0.94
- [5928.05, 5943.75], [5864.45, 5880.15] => 0.96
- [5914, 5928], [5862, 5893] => 1.08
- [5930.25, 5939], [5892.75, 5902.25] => 1.10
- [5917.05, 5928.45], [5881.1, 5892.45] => 1.12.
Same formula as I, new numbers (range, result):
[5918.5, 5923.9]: 4.8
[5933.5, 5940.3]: 4.25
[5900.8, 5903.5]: 3.99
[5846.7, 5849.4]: 4.84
